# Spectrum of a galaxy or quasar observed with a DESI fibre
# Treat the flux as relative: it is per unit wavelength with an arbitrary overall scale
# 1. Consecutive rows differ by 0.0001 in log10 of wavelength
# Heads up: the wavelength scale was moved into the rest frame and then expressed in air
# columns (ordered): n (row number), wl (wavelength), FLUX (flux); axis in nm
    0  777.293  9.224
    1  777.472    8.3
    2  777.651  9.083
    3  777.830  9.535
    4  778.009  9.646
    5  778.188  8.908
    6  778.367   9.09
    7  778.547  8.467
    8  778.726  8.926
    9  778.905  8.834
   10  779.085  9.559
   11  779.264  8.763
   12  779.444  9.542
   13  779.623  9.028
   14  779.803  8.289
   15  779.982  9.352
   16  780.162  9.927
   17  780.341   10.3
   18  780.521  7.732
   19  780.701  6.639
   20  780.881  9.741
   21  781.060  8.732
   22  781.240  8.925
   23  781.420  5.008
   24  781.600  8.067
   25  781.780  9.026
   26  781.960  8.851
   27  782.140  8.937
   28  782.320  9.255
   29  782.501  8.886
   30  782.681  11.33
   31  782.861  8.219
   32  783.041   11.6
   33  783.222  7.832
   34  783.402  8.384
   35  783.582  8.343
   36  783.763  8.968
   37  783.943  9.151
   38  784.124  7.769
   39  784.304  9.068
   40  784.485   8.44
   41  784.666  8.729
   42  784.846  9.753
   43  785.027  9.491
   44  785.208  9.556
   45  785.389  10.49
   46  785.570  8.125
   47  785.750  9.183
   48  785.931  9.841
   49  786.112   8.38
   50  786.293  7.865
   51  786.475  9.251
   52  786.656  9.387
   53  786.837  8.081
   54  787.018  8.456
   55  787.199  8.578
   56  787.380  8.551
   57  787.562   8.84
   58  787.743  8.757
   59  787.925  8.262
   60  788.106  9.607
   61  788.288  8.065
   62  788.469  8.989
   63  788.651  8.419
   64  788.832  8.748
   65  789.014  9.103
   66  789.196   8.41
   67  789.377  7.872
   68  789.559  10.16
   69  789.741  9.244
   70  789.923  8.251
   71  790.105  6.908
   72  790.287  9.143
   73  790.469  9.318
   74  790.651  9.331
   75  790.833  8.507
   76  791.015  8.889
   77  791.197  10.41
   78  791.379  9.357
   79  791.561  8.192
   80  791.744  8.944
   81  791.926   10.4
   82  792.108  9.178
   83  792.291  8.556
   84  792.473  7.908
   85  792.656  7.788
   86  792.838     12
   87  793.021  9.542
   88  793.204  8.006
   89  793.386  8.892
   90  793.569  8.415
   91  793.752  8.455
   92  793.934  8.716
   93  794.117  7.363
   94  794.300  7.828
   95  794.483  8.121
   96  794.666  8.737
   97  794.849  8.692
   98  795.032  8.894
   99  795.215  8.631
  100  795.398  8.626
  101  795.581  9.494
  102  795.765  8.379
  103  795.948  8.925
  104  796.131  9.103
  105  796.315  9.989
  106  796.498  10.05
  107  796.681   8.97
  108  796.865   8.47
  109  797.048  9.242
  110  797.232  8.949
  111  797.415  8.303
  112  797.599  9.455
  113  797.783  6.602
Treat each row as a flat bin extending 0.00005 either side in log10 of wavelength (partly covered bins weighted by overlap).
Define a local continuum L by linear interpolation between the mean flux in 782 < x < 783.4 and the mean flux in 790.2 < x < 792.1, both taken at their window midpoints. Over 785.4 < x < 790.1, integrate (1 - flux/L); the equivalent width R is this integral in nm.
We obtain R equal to 0.28 nm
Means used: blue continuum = 9.35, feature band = 8.73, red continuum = 9.25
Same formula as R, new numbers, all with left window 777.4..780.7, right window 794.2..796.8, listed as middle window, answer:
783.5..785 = 0.03 nm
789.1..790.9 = 0.04 nm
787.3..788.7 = 0.04 nm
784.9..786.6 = -0.04 nm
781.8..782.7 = -0.03 nm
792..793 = -0.03 nm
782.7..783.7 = -0.01 nm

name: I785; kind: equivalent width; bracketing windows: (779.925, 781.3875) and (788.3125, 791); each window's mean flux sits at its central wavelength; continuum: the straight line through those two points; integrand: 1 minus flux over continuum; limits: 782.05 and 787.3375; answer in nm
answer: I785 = -0.16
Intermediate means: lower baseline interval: 8.76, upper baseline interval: 8.73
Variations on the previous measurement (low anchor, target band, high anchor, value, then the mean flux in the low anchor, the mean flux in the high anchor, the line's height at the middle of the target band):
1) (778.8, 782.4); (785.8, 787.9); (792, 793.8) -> 0.02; 8.73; 8.9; 8.81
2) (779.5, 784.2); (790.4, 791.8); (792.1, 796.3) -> -0.06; 8.79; 8.72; 8.74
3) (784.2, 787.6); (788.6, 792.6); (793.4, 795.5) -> -0.10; 8.95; 8.43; 8.66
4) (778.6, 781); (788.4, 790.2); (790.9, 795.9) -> 0.05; 8.96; 8.83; 8.87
